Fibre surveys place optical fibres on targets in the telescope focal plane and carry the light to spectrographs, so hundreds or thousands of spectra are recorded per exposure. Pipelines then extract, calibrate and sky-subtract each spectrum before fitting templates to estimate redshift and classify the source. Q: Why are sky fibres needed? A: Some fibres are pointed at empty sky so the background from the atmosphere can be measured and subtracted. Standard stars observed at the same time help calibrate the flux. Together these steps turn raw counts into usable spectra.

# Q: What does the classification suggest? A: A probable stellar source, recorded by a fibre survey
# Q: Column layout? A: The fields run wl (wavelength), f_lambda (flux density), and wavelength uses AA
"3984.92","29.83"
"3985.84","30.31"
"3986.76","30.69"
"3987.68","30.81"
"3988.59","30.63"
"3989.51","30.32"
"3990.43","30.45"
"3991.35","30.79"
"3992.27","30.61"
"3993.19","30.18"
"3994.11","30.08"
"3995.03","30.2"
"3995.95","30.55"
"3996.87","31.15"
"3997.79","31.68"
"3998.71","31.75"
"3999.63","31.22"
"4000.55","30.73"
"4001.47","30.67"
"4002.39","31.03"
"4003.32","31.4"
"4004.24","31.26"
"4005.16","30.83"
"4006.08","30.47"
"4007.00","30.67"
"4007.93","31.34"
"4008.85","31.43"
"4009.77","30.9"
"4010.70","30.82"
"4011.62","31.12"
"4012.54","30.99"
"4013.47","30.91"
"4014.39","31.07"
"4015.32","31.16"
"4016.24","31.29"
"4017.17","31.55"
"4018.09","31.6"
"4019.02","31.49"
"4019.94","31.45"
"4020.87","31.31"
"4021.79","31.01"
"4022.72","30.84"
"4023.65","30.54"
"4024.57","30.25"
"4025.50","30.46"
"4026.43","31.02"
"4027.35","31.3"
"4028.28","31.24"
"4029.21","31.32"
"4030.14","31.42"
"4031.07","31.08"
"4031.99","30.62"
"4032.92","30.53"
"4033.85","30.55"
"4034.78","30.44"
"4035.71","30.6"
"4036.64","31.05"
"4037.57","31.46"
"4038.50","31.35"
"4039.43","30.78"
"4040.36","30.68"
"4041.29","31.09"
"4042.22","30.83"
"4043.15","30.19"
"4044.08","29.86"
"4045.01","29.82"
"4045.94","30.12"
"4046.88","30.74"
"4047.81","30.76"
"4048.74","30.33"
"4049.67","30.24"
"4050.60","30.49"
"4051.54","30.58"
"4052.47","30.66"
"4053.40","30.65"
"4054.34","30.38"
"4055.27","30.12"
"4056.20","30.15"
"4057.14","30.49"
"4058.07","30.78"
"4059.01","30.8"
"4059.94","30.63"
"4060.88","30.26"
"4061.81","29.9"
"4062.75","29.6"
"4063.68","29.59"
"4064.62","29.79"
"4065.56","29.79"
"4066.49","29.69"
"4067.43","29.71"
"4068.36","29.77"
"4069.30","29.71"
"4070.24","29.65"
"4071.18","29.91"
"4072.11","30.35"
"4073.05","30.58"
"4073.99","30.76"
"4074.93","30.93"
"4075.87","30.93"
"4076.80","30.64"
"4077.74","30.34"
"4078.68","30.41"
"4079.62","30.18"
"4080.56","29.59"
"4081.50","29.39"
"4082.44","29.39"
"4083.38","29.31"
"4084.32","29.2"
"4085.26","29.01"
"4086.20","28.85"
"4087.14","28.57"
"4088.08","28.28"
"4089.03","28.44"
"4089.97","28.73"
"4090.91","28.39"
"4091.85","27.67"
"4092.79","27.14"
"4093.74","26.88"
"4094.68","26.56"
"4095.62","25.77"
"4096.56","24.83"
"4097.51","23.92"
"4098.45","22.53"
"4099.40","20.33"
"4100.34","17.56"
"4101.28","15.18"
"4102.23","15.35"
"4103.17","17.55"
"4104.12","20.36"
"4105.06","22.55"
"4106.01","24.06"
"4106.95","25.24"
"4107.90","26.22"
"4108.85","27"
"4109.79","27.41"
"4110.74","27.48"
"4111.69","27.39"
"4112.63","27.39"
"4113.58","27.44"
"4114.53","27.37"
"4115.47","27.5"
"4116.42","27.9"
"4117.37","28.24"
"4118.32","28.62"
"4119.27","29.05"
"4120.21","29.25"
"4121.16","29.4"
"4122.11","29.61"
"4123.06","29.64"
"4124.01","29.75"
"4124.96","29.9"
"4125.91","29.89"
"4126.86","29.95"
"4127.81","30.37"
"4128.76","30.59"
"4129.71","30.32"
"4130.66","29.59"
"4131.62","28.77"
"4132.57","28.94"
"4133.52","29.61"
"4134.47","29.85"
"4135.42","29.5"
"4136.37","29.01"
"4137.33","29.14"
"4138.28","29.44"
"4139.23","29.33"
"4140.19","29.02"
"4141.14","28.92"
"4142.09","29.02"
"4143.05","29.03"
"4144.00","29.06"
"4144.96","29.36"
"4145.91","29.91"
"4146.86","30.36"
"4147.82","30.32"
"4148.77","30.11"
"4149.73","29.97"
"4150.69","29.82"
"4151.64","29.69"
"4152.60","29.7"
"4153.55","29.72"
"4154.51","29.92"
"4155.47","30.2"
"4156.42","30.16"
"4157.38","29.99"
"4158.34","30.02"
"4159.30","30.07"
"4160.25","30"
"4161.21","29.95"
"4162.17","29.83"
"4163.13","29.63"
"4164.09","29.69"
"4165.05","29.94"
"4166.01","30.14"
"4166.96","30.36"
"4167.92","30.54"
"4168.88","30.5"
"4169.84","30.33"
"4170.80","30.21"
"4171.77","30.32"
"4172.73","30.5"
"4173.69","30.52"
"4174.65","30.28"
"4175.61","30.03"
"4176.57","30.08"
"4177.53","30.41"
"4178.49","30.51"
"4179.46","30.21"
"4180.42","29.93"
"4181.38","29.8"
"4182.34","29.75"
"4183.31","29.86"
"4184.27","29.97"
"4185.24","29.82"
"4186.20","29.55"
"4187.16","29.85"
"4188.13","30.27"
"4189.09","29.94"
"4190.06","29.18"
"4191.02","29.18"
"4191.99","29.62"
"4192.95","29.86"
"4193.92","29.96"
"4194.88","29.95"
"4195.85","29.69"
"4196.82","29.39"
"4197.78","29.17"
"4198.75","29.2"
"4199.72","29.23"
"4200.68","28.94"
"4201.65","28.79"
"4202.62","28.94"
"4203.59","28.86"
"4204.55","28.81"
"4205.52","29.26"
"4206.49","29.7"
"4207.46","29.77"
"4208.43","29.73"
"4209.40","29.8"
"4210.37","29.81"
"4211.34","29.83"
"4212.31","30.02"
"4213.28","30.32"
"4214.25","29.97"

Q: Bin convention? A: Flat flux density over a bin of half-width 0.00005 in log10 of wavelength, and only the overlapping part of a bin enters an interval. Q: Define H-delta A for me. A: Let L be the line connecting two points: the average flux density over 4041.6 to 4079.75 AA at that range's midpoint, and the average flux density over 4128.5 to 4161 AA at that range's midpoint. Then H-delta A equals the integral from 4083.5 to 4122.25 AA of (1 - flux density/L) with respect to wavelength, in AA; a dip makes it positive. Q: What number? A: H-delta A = 5.3 AA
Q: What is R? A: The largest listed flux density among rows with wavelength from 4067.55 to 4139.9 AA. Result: 30.93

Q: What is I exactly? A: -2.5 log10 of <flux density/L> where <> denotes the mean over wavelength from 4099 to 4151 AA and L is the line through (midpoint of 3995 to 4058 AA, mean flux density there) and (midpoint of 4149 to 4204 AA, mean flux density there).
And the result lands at 0.10 mag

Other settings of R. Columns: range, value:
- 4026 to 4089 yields 31.46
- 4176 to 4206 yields 30.51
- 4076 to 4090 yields 30.64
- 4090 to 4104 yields 28.39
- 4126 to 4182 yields 30.59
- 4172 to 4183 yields 30.52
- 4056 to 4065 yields 30.8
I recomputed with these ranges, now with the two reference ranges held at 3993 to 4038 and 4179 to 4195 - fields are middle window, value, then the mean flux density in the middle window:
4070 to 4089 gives 0.03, 29.8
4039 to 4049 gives 0.01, 30.5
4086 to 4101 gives 0.18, 25.7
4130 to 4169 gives 0.01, 29.7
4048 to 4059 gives 0.01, 30.5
